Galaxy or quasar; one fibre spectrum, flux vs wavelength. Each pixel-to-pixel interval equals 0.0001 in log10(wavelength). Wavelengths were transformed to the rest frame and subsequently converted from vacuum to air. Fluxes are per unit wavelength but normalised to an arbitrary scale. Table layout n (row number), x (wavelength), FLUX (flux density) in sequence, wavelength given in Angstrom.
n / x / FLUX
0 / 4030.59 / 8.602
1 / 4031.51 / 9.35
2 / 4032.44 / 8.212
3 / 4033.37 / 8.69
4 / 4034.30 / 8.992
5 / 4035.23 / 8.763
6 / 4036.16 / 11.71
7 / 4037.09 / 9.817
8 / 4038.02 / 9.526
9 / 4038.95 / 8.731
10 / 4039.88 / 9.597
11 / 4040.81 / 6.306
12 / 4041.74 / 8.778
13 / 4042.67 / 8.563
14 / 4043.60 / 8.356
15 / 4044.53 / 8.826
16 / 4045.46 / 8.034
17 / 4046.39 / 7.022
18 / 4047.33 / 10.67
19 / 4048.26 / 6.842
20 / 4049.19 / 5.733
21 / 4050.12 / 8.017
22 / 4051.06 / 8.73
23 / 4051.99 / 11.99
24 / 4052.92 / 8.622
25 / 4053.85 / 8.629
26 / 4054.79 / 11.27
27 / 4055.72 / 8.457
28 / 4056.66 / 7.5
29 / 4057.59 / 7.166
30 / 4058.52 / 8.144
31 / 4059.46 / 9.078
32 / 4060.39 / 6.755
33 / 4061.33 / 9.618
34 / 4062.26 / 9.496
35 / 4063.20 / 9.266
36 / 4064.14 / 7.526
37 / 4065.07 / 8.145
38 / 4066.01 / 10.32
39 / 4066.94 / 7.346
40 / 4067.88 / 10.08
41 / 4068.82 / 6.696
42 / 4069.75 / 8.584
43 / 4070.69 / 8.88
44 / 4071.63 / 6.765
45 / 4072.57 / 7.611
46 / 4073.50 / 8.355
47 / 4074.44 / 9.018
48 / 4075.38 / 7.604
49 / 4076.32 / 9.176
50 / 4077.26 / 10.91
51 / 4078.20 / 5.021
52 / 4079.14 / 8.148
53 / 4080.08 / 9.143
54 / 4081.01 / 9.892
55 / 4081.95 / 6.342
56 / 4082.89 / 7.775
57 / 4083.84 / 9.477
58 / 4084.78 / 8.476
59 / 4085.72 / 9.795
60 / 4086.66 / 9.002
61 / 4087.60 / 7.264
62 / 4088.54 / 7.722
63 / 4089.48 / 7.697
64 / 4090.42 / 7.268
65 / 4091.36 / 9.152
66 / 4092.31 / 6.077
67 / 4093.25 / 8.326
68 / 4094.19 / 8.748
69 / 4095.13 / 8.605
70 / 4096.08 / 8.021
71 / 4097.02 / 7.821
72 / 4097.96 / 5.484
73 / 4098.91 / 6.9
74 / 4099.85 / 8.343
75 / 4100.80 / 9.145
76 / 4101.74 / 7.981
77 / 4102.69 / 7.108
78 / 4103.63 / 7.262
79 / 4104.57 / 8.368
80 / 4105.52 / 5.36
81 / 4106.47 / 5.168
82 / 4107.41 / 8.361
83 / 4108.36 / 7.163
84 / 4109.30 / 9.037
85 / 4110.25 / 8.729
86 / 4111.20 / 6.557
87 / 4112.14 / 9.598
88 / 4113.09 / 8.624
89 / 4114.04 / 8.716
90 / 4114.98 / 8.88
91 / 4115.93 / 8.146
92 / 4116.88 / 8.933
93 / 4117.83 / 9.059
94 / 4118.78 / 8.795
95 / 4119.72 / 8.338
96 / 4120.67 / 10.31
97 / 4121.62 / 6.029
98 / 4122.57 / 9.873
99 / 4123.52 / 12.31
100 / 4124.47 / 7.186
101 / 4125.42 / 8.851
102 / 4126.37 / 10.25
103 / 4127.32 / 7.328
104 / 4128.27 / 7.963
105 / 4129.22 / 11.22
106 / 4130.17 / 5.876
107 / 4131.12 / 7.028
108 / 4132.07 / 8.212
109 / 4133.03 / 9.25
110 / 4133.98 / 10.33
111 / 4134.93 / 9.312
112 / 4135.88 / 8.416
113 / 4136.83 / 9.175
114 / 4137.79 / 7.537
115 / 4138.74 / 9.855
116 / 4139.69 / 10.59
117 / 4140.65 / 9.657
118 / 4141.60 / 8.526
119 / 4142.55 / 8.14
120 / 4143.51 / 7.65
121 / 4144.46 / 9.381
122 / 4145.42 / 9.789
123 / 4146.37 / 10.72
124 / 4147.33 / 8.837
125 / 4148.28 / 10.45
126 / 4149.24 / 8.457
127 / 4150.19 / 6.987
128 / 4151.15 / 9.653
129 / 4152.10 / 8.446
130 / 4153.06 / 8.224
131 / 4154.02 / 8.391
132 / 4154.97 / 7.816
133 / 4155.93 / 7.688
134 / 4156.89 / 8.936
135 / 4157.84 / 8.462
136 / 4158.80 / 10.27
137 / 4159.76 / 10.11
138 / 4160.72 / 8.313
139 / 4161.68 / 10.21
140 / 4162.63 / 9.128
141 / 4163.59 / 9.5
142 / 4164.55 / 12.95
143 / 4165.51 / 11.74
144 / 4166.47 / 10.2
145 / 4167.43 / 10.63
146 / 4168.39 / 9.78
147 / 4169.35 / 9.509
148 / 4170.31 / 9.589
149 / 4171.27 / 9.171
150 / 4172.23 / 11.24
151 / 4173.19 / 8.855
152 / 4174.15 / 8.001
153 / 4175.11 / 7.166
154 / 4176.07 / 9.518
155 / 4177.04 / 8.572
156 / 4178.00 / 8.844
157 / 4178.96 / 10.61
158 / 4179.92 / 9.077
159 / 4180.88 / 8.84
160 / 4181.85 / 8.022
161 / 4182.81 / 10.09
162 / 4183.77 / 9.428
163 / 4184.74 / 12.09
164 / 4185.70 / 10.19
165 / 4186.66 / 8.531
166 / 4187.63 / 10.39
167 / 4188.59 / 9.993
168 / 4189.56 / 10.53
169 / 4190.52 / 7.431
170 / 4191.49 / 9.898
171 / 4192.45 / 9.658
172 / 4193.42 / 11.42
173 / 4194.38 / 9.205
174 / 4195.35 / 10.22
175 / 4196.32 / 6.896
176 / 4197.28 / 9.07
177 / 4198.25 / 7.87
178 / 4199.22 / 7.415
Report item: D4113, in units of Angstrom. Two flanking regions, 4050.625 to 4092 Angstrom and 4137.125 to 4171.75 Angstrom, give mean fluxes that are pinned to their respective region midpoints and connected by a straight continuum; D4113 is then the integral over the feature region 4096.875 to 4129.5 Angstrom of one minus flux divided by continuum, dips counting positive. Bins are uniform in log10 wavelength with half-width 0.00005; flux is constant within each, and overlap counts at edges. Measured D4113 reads 2.4 Angstrom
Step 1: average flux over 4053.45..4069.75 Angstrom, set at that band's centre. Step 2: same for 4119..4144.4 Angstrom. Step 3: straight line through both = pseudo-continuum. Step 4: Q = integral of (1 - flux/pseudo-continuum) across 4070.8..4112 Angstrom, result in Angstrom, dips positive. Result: 3.5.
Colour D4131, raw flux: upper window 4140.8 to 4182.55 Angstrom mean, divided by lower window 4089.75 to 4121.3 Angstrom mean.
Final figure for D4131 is 1.15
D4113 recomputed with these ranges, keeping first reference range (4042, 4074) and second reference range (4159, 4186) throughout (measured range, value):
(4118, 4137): 0.83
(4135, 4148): 0.32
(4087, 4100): 1.71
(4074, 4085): 0.34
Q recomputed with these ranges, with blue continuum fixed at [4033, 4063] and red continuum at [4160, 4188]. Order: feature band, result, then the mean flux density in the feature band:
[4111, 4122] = 0.8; 8.57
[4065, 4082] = 1.0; 8.37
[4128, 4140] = 0.7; 8.82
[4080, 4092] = 0.9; 8.33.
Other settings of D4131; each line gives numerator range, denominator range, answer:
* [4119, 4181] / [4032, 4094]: 1.08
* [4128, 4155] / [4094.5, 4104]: 1.15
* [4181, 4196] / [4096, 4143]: 1.16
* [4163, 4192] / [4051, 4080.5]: 1.13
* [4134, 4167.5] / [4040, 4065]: 1.10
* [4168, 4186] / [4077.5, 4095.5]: 1.15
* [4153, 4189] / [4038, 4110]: 1.16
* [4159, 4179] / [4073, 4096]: 1.17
